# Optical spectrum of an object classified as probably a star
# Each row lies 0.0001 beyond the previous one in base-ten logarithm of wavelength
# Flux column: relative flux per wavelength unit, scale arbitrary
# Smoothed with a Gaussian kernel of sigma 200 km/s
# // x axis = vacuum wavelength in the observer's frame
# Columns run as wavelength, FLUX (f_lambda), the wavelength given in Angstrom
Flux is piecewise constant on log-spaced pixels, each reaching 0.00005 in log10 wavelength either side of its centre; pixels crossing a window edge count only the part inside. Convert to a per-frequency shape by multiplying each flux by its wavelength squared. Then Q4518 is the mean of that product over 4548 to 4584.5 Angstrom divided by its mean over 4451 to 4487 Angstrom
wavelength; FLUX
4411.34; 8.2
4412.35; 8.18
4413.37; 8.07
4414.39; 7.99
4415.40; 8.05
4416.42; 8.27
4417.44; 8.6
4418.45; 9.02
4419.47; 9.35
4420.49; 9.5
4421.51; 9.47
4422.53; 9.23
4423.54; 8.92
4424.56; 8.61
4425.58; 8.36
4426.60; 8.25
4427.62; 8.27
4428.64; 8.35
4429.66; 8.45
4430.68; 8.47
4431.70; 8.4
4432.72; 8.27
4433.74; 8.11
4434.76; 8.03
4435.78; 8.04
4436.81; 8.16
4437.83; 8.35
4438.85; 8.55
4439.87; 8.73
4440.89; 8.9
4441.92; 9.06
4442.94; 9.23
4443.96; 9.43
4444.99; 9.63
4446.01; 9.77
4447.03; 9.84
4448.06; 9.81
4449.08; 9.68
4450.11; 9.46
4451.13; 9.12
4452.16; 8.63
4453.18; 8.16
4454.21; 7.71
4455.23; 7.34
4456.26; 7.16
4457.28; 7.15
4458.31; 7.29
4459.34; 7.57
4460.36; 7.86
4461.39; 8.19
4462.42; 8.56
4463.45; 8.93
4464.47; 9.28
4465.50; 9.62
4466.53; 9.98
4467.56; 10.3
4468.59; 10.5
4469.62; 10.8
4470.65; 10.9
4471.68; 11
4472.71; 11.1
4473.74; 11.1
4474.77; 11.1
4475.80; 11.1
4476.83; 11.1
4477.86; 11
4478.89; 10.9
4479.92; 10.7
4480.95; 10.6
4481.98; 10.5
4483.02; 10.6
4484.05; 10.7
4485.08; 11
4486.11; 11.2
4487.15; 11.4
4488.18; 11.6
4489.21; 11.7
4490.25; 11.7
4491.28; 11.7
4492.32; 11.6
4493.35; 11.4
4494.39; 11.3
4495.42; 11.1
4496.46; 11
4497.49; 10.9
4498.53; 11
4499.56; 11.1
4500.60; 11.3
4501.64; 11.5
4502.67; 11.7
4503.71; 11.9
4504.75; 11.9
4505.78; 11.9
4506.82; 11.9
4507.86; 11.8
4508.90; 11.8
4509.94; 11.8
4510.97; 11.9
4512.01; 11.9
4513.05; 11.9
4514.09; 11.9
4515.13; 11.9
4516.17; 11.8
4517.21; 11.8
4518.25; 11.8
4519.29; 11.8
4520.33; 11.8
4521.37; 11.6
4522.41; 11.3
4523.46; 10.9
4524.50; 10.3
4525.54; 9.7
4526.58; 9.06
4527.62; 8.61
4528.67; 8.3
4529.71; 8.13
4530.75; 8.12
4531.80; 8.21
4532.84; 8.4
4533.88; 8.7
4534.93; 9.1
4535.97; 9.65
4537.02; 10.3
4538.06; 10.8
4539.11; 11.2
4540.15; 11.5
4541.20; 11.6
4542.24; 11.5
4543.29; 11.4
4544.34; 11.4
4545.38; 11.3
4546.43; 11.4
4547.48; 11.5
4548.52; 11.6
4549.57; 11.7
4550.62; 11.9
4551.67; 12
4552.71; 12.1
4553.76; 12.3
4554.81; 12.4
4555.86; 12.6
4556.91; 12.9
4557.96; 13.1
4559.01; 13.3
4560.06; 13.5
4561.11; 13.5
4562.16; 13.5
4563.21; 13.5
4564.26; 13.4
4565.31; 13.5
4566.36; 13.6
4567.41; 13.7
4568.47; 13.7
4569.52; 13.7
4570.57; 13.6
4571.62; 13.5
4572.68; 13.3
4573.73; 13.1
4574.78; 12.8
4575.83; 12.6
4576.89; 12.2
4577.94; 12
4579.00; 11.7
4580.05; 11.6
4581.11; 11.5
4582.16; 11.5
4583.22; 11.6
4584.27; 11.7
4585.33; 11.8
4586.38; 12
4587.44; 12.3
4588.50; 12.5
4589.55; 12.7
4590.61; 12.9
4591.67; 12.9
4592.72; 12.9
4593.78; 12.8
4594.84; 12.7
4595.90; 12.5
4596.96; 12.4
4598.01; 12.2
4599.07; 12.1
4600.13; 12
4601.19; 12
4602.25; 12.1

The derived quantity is 1.37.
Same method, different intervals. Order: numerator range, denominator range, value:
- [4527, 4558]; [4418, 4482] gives 1.22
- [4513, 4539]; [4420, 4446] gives 1.22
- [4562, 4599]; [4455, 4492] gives 1.31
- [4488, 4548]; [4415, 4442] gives 1.33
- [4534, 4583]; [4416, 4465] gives 1.50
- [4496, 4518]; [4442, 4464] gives 1.39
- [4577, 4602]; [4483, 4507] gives 1.12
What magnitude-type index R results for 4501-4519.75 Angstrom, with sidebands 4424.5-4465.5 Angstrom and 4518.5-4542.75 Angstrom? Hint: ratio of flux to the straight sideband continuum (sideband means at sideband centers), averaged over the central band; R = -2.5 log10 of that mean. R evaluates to -0.22 mag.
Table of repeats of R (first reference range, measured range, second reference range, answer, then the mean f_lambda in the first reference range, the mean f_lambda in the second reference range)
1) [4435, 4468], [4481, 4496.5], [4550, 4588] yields -0.127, 8.72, 12.7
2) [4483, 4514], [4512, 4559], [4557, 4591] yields 0.109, 11.5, 12.8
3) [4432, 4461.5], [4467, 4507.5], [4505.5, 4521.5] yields -0.066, 8.53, 11.8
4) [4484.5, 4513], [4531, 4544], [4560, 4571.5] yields 0.243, 11.5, 13.6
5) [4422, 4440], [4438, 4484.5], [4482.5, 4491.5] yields 0.050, 8.42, 11.3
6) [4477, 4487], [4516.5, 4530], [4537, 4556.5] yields 0.089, 10.8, 11.6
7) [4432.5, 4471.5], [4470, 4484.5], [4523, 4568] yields -0.146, 8.87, 11.3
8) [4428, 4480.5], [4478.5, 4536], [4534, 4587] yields -0.026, 9.2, 12.2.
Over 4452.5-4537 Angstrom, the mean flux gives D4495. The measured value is 10.4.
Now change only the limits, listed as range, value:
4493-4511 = 11.5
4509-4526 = 11.5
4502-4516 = 11.9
